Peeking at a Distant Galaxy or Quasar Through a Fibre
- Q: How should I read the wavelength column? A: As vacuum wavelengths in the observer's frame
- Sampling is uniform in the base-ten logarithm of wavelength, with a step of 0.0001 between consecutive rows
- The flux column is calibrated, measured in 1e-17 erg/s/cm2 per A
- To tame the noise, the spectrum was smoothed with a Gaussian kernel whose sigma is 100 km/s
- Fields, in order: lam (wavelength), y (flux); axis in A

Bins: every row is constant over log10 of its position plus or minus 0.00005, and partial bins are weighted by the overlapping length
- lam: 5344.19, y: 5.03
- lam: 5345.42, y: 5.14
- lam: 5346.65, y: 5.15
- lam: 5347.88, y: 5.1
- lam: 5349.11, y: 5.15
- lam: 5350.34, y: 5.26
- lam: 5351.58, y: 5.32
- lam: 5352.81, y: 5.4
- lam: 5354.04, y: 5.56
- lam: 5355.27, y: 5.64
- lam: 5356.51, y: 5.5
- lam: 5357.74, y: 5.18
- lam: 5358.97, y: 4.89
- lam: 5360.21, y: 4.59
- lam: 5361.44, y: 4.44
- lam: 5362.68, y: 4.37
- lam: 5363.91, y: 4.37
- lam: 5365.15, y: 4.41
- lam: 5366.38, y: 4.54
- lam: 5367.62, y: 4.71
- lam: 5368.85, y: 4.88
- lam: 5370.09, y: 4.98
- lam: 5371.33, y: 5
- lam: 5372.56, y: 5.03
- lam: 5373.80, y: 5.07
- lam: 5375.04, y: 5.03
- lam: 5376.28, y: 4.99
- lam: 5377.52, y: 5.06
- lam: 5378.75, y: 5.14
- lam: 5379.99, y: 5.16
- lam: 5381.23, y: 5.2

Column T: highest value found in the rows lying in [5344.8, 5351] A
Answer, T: 5.26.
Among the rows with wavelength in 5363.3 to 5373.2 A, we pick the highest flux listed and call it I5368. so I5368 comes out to 5.03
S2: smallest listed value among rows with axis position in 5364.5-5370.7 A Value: 4.41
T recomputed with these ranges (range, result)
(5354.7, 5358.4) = 5.64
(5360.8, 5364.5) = 4.44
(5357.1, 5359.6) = 5.18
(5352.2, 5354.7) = 5.56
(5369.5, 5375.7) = 5.07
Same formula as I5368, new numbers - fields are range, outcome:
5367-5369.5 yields 4.88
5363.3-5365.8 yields 4.41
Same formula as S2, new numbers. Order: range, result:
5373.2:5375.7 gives 5.03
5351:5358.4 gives 5.18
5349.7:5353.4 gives 5.26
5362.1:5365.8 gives 4.37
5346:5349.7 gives 5.1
